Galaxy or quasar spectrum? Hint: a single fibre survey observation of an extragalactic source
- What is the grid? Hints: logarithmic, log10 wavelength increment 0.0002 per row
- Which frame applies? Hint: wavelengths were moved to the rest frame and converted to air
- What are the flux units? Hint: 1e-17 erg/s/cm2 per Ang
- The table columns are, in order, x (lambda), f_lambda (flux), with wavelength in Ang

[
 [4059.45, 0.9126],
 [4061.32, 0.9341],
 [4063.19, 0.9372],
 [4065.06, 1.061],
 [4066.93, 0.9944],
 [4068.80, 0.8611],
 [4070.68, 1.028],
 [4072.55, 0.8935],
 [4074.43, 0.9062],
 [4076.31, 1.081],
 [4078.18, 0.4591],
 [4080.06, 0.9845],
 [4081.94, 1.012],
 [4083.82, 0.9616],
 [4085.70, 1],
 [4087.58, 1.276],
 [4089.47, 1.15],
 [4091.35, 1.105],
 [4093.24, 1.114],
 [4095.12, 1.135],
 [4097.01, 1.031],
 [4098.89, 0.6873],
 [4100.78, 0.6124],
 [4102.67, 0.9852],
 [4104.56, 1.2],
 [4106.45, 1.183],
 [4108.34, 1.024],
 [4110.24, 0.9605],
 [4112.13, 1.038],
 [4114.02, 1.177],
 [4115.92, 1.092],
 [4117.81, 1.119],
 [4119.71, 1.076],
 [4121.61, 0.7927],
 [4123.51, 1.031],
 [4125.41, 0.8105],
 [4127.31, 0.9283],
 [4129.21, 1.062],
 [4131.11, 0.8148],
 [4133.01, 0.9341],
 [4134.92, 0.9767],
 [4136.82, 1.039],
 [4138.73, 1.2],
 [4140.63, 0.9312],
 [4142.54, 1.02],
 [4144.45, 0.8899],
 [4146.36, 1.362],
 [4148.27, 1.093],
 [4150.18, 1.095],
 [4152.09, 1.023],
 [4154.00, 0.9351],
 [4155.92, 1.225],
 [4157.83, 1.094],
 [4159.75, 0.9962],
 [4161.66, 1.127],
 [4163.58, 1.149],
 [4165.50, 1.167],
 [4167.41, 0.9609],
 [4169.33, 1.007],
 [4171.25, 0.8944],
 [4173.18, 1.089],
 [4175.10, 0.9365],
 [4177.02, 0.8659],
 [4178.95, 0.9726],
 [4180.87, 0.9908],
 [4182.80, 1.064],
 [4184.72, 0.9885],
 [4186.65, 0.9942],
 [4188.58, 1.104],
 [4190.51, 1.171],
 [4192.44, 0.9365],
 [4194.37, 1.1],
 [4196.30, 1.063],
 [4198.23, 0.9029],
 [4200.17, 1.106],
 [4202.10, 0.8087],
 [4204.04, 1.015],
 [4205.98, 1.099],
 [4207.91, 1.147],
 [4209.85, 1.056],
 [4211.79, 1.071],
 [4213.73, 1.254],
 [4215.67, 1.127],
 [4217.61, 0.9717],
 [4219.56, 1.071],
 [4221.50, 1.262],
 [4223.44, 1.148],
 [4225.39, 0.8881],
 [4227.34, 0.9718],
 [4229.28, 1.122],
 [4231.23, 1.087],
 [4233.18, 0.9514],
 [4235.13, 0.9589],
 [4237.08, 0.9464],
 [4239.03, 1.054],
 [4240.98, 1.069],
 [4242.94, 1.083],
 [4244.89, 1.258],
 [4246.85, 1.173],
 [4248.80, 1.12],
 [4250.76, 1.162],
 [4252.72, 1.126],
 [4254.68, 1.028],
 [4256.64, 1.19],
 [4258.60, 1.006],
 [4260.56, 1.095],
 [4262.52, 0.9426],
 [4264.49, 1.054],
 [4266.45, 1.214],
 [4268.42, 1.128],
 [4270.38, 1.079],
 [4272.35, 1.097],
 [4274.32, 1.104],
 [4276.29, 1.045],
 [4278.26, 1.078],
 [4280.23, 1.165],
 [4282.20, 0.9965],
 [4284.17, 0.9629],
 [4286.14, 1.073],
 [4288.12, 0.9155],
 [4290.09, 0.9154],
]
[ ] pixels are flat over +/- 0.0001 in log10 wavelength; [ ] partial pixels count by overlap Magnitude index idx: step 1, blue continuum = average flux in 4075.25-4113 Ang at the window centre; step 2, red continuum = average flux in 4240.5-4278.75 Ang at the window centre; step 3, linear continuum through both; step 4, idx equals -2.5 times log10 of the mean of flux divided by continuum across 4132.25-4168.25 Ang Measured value -0.03 mag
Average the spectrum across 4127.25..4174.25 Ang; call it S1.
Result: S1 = 1.04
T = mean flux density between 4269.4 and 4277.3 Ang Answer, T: 1.08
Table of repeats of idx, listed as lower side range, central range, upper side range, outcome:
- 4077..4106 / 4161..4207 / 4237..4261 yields 0.037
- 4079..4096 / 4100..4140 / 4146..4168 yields 0.087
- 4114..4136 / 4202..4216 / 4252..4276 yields -0.043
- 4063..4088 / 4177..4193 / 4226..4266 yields 0.010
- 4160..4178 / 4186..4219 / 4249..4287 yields -0.014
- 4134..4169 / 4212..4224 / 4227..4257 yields -0.055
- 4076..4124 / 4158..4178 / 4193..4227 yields 0.020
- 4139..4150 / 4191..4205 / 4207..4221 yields 0.104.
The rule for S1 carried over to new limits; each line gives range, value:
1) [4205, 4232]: 1.09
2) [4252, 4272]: 1.09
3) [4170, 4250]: 1.05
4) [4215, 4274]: 1.08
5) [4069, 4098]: 1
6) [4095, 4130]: 0.993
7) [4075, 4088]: 0.954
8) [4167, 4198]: 1.01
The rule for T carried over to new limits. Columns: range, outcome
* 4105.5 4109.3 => 1.1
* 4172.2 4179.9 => 0.965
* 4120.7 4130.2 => 0.925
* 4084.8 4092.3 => 1.13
